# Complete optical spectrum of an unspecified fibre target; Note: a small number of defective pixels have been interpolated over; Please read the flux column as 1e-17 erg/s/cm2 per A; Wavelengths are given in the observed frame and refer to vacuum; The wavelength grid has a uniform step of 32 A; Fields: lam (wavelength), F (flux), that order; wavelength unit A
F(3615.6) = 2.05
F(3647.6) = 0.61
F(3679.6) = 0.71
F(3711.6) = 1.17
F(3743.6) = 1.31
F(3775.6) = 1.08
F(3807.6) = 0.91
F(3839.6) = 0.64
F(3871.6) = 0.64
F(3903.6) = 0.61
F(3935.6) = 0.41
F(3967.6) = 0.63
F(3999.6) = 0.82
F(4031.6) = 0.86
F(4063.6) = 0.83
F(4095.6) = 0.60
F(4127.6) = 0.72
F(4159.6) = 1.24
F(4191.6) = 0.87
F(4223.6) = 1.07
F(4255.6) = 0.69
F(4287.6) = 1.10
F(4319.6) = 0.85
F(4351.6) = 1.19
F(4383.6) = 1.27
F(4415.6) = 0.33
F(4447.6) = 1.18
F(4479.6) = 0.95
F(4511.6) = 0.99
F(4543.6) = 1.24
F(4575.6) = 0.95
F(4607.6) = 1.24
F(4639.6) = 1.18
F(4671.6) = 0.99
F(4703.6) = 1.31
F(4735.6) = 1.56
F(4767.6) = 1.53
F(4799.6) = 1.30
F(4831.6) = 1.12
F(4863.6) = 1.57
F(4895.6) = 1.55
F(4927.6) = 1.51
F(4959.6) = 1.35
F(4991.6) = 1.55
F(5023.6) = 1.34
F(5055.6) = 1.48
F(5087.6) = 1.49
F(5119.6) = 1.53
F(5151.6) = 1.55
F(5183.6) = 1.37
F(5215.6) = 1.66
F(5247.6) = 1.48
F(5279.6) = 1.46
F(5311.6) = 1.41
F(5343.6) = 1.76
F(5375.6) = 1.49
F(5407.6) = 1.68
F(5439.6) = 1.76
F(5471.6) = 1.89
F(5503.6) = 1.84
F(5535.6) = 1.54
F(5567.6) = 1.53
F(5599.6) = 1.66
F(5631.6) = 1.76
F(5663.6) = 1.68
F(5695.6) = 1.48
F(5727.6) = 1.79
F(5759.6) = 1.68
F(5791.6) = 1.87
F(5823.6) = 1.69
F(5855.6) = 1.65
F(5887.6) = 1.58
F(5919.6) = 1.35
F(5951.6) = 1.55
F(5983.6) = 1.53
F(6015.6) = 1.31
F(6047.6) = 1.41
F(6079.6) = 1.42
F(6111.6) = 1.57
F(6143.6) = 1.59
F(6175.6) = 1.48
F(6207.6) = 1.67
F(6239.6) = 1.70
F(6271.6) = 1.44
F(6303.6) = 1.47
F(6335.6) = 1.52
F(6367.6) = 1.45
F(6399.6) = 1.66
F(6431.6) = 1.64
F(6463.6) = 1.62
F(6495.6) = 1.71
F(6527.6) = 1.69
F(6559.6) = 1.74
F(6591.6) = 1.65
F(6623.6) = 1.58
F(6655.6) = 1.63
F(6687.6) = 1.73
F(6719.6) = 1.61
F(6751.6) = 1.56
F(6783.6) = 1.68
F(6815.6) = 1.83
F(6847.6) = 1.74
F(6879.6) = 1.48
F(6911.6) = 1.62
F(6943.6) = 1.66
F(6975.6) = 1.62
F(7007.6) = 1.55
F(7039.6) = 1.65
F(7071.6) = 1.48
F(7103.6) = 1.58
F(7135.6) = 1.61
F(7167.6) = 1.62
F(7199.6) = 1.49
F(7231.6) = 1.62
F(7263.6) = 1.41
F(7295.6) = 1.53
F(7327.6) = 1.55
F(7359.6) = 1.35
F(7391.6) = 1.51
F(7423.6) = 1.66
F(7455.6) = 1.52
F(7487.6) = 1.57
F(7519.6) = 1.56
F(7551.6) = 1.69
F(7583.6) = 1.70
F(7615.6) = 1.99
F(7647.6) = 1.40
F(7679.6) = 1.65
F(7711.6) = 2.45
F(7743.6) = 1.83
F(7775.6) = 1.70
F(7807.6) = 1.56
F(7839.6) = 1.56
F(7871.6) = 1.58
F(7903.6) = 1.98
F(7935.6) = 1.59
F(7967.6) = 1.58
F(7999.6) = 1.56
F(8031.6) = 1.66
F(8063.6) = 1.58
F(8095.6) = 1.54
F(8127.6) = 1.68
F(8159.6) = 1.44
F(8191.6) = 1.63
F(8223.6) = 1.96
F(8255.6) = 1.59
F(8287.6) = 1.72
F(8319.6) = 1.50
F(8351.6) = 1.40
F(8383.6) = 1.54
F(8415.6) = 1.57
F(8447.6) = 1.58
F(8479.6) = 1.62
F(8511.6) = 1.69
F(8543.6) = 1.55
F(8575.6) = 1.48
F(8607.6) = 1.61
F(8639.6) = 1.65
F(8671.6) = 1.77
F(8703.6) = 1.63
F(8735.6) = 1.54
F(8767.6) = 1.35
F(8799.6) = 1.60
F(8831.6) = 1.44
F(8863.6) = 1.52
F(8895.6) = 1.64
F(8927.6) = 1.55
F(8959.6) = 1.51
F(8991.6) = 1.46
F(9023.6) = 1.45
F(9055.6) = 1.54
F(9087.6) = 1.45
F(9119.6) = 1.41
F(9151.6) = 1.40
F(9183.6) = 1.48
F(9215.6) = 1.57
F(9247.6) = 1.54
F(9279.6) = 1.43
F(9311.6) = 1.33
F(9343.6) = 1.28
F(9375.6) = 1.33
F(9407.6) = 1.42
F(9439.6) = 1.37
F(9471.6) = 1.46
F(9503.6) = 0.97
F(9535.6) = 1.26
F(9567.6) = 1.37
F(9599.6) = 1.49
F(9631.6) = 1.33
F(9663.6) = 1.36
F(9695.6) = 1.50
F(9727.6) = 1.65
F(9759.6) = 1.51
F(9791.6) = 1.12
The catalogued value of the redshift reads 0.18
